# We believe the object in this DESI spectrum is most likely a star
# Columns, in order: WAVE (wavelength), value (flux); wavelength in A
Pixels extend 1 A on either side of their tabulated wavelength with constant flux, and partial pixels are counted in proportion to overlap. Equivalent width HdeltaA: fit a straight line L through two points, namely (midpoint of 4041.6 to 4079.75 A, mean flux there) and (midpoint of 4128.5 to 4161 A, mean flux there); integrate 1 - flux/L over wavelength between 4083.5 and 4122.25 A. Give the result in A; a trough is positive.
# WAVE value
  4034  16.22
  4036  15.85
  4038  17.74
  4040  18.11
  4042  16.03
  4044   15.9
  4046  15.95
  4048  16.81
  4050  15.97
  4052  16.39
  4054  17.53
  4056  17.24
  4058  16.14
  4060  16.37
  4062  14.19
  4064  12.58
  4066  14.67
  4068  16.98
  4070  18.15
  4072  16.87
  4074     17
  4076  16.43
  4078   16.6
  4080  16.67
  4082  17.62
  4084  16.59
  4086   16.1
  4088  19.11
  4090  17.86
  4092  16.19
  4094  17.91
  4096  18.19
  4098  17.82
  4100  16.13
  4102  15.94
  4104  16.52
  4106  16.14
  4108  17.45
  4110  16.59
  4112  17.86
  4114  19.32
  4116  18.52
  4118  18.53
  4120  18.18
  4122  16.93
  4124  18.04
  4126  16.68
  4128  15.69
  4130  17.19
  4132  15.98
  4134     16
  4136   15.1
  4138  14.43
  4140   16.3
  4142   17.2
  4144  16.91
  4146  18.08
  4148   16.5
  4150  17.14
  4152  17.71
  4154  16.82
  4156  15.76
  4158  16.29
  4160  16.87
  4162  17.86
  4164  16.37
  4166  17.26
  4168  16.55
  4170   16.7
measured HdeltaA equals -2.50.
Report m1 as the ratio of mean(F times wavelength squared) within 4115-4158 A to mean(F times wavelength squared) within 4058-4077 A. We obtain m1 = 1.1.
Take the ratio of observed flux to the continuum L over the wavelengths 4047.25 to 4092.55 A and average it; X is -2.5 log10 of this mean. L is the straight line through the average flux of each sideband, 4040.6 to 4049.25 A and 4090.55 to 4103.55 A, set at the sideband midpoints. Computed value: 0.01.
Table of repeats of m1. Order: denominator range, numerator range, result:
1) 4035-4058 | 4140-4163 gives 1.07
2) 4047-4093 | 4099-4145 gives 1.05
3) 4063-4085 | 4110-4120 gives 1.14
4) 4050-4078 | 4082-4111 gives 1.07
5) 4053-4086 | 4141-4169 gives 1.08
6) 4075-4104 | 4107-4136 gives 1.03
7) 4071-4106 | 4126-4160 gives 0.99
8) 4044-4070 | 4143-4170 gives 1.11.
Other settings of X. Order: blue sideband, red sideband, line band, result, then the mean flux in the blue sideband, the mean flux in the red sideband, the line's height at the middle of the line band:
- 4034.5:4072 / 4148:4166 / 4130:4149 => 0.03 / 16.3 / 16.9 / 16.8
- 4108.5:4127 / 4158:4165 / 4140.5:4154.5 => 0.00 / 17.8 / 16.9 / 17.2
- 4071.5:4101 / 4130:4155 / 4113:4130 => -0.06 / 17.1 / 16.5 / 16.8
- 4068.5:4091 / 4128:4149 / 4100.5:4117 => -0.03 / 17.2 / 16.3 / 16.8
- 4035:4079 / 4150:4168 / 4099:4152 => -0.01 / 16.3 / 16.9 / 16.7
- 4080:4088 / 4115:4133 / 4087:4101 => -0.03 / 17.1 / 17.3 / 17.1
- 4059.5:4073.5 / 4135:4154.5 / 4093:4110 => -0.06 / 15.7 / 16.6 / 16.1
